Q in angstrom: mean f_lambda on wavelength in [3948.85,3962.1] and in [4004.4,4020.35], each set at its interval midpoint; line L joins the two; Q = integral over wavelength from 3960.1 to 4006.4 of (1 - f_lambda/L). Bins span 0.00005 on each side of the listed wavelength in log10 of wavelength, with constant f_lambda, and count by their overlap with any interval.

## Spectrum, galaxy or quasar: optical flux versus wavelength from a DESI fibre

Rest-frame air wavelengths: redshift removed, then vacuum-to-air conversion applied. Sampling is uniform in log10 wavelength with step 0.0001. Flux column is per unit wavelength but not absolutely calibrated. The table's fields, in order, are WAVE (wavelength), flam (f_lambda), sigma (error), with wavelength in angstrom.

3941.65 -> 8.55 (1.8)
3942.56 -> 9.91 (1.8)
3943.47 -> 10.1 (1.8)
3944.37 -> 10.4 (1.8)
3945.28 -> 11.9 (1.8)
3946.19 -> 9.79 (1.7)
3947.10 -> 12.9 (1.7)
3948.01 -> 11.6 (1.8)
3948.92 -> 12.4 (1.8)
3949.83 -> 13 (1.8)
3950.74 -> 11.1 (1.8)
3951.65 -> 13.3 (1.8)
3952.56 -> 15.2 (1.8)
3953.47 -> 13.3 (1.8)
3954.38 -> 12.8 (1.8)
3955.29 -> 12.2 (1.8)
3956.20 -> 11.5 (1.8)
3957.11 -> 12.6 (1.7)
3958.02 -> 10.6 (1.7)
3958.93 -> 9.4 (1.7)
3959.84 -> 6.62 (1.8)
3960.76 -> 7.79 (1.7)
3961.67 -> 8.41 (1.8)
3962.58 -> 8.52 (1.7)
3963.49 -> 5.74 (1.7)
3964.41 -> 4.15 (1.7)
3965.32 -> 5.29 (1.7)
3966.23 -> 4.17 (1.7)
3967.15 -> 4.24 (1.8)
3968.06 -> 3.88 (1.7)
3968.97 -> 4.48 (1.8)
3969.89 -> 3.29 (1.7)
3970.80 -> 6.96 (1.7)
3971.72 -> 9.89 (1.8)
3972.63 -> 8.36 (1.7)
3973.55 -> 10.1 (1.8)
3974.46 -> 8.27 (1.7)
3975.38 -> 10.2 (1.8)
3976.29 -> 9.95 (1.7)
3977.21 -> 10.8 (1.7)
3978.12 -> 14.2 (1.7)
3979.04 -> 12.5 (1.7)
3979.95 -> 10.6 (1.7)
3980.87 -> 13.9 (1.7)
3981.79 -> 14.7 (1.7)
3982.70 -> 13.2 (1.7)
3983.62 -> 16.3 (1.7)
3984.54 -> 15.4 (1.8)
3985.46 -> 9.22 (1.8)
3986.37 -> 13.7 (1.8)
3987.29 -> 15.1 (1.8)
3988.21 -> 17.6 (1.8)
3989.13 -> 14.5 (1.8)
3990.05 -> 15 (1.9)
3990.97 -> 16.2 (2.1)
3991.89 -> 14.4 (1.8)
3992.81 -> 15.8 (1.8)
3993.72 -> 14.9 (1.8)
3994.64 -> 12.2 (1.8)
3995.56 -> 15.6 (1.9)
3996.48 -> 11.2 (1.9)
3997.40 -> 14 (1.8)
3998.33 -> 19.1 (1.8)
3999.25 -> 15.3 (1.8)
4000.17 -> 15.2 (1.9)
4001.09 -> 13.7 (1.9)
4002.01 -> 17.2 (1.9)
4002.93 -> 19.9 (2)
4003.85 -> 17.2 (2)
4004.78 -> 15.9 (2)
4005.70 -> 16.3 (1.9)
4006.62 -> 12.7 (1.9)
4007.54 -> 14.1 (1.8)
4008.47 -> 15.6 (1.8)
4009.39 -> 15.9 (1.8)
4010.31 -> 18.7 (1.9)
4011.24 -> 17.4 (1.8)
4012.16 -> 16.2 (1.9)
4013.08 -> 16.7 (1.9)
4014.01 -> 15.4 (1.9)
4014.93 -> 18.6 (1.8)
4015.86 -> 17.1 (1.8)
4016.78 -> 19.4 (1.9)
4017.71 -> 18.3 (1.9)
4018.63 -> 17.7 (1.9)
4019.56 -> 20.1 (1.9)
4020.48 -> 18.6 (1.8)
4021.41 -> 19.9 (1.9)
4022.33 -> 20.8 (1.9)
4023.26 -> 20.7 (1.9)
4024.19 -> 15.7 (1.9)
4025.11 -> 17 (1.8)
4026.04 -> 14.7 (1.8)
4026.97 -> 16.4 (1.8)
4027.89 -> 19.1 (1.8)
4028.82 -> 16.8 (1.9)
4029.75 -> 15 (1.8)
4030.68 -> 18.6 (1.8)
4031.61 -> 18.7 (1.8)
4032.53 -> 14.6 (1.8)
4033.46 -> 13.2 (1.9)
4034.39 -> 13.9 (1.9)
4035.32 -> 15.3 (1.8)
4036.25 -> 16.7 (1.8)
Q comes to 7.9 angstrom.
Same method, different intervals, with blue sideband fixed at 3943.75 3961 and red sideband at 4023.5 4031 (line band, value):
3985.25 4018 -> -1.7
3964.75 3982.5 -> 5.9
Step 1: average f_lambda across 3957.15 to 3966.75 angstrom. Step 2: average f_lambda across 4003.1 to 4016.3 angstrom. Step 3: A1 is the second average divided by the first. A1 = 2.2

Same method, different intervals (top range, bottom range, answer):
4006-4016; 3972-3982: 1.45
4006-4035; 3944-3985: 1.68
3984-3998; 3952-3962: 1.31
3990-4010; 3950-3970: 1.76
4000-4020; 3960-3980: 2.17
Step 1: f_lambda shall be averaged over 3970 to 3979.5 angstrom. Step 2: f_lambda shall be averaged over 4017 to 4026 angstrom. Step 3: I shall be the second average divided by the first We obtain 1.9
